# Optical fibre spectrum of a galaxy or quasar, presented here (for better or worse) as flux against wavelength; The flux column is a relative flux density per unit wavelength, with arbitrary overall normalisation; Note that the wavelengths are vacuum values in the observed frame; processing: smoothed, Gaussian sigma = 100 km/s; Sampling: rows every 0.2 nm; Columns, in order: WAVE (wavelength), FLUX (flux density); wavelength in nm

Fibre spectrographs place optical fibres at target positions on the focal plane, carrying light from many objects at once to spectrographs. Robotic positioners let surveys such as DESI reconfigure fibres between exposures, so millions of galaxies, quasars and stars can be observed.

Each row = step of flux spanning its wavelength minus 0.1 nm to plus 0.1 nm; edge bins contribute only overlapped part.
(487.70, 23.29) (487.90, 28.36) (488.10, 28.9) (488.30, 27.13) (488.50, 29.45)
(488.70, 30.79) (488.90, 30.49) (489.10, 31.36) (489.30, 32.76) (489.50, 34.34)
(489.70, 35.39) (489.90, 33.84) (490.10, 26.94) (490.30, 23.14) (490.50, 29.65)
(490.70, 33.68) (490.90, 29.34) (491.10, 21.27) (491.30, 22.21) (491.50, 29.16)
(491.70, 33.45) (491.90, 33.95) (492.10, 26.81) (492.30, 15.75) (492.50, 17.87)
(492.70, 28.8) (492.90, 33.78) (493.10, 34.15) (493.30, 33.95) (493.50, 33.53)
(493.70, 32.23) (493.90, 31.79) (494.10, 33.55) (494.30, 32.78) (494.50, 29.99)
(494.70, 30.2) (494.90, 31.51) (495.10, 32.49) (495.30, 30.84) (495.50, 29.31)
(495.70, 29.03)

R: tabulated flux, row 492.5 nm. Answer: 17.87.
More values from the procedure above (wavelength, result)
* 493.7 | 32.23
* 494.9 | 31.51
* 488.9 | 30.49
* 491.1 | 21.27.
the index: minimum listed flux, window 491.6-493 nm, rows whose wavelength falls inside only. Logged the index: 15.75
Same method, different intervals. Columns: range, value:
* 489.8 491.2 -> 21.27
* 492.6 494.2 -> 28.8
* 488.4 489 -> 29.45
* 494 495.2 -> 29.99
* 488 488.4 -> 27.13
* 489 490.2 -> 26.94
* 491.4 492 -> 29.16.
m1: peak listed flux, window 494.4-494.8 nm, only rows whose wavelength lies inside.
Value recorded 30.2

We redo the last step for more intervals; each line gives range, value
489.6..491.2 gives 35.39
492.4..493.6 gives 34.15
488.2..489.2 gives 31.36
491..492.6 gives 33.95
